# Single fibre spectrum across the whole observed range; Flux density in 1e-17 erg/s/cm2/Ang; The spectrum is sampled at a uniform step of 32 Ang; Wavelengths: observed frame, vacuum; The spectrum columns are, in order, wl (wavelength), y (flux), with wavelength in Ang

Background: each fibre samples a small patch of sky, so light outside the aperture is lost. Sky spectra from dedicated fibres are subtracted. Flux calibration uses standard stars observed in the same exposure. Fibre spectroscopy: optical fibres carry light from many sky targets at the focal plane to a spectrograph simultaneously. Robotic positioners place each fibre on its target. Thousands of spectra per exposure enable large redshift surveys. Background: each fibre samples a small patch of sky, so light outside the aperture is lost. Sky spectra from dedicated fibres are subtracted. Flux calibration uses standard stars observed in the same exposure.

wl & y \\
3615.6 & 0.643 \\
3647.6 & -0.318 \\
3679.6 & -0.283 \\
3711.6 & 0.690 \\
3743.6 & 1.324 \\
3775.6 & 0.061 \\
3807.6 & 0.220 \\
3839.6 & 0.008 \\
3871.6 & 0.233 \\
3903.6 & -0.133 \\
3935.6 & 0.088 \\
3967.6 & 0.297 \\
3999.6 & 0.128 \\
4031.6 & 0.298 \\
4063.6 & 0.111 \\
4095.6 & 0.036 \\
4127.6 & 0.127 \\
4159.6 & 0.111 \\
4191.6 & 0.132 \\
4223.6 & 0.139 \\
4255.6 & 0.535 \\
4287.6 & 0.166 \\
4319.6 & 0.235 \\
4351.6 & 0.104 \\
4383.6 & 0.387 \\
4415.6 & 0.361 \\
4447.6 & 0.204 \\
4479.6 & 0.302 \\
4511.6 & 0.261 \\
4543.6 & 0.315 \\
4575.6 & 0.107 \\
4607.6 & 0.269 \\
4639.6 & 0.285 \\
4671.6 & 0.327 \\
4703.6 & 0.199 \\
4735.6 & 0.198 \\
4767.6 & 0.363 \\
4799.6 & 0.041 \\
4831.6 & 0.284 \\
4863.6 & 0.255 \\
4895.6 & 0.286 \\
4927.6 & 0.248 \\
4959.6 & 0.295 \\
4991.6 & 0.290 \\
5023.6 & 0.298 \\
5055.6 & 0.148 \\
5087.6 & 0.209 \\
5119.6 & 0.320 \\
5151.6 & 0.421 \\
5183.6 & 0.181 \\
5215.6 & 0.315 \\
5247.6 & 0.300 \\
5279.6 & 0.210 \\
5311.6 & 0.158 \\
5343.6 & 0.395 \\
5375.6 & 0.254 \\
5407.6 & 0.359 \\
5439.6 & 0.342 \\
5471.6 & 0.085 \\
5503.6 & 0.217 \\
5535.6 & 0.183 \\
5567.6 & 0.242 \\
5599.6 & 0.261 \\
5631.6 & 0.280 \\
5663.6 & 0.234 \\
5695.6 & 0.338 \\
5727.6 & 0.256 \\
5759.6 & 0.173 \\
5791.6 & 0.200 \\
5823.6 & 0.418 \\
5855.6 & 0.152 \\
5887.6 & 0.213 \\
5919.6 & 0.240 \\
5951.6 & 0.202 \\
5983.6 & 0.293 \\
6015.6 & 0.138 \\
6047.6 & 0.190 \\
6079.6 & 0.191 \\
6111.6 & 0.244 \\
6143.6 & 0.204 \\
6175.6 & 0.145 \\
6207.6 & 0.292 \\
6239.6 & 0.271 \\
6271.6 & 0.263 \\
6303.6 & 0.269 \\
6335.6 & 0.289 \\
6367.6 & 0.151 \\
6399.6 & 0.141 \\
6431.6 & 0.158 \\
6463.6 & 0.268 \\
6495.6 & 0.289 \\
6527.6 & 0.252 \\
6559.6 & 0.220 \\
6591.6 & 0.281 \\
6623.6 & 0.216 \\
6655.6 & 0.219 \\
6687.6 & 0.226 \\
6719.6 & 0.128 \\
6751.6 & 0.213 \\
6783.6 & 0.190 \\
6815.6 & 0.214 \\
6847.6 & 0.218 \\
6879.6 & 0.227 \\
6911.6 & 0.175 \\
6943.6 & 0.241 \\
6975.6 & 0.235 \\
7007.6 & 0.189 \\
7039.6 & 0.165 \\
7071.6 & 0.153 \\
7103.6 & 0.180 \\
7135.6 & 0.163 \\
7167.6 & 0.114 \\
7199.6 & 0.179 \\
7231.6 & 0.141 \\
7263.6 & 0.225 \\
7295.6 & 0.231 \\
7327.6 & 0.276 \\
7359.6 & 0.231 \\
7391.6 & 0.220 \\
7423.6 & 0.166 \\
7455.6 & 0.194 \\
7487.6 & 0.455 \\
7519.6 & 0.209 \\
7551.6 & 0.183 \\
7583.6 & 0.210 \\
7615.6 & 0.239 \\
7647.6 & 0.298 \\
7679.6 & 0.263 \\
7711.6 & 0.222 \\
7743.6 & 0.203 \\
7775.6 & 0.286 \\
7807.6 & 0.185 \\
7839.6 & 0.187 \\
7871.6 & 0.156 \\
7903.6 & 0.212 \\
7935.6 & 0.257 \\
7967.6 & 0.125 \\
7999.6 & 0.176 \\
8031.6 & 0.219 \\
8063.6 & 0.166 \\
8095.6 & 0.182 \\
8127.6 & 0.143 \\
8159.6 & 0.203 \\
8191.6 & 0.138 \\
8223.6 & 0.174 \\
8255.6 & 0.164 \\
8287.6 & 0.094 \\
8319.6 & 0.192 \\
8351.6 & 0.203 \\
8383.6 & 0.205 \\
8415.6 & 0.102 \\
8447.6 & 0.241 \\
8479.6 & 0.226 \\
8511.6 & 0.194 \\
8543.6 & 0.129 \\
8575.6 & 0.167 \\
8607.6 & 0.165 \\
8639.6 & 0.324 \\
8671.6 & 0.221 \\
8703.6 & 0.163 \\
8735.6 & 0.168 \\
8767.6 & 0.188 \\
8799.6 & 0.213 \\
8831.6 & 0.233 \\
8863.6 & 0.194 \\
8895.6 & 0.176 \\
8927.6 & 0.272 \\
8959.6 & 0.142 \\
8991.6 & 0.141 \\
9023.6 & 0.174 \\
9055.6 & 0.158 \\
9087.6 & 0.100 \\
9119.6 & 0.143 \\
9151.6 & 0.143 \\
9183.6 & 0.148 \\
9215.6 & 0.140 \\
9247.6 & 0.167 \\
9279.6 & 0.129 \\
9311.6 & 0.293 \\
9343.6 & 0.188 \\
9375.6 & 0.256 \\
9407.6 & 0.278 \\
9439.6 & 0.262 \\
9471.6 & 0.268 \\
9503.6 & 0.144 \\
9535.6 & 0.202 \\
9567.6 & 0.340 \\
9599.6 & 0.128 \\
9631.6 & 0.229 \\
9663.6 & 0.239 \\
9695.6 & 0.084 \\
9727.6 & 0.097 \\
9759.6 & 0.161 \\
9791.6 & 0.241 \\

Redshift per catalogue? 0.14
